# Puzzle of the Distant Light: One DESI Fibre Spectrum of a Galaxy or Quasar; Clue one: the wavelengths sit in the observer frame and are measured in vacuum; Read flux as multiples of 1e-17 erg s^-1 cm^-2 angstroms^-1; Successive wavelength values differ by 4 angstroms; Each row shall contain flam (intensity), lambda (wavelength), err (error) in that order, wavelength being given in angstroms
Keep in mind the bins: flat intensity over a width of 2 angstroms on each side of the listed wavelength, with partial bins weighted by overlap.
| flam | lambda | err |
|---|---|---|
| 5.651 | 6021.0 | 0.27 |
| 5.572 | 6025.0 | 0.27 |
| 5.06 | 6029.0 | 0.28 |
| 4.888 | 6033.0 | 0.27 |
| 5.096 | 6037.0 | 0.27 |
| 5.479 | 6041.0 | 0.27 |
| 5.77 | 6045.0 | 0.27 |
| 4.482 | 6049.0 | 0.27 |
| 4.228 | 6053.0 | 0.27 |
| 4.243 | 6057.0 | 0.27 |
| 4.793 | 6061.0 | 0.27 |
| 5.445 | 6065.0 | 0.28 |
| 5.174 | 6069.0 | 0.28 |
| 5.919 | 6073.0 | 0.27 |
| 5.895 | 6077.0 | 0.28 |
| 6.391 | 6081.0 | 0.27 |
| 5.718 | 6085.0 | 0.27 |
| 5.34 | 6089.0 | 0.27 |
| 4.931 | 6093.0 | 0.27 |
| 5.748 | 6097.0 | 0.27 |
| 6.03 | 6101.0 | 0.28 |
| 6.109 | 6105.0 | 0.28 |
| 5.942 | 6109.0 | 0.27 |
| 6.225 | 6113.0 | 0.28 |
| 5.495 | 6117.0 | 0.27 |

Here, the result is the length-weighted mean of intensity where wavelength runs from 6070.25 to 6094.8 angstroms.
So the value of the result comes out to 5.69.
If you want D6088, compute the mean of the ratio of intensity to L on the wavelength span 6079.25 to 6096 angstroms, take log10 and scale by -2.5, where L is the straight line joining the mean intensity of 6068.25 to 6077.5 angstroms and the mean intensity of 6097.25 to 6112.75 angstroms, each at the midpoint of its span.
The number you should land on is 0.05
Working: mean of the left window 5.69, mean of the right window 6.02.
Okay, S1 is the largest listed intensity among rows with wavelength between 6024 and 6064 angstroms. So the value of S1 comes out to 5.77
